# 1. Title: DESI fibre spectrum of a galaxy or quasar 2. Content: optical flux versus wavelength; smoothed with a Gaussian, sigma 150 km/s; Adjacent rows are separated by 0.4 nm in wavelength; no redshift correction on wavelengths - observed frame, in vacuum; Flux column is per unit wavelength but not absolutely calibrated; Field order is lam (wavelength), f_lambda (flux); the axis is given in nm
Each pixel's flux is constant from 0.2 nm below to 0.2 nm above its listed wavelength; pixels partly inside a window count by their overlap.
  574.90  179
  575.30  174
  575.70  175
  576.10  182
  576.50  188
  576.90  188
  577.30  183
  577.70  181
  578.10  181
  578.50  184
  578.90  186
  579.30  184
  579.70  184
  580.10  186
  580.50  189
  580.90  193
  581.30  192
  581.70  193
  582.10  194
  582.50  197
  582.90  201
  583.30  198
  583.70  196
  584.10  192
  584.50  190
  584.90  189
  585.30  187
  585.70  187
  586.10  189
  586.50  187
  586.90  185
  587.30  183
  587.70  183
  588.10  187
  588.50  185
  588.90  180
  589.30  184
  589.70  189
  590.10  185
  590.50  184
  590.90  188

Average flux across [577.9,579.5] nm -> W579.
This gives 184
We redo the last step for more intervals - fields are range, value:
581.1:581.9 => 192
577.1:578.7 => 182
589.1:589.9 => 186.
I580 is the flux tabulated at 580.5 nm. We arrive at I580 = 189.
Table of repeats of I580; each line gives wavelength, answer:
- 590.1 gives 185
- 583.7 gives 196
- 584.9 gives 189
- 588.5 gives 185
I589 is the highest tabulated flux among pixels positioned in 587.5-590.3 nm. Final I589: 189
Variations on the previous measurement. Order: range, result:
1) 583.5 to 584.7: 196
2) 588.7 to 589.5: 184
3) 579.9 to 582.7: 197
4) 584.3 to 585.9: 190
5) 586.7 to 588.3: 187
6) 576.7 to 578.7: 188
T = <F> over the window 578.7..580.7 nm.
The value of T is 186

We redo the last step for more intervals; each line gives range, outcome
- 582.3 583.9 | 198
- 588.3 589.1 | 183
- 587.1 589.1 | 184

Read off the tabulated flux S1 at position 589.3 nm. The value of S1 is 184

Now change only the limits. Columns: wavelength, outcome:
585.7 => 187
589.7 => 189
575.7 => 175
